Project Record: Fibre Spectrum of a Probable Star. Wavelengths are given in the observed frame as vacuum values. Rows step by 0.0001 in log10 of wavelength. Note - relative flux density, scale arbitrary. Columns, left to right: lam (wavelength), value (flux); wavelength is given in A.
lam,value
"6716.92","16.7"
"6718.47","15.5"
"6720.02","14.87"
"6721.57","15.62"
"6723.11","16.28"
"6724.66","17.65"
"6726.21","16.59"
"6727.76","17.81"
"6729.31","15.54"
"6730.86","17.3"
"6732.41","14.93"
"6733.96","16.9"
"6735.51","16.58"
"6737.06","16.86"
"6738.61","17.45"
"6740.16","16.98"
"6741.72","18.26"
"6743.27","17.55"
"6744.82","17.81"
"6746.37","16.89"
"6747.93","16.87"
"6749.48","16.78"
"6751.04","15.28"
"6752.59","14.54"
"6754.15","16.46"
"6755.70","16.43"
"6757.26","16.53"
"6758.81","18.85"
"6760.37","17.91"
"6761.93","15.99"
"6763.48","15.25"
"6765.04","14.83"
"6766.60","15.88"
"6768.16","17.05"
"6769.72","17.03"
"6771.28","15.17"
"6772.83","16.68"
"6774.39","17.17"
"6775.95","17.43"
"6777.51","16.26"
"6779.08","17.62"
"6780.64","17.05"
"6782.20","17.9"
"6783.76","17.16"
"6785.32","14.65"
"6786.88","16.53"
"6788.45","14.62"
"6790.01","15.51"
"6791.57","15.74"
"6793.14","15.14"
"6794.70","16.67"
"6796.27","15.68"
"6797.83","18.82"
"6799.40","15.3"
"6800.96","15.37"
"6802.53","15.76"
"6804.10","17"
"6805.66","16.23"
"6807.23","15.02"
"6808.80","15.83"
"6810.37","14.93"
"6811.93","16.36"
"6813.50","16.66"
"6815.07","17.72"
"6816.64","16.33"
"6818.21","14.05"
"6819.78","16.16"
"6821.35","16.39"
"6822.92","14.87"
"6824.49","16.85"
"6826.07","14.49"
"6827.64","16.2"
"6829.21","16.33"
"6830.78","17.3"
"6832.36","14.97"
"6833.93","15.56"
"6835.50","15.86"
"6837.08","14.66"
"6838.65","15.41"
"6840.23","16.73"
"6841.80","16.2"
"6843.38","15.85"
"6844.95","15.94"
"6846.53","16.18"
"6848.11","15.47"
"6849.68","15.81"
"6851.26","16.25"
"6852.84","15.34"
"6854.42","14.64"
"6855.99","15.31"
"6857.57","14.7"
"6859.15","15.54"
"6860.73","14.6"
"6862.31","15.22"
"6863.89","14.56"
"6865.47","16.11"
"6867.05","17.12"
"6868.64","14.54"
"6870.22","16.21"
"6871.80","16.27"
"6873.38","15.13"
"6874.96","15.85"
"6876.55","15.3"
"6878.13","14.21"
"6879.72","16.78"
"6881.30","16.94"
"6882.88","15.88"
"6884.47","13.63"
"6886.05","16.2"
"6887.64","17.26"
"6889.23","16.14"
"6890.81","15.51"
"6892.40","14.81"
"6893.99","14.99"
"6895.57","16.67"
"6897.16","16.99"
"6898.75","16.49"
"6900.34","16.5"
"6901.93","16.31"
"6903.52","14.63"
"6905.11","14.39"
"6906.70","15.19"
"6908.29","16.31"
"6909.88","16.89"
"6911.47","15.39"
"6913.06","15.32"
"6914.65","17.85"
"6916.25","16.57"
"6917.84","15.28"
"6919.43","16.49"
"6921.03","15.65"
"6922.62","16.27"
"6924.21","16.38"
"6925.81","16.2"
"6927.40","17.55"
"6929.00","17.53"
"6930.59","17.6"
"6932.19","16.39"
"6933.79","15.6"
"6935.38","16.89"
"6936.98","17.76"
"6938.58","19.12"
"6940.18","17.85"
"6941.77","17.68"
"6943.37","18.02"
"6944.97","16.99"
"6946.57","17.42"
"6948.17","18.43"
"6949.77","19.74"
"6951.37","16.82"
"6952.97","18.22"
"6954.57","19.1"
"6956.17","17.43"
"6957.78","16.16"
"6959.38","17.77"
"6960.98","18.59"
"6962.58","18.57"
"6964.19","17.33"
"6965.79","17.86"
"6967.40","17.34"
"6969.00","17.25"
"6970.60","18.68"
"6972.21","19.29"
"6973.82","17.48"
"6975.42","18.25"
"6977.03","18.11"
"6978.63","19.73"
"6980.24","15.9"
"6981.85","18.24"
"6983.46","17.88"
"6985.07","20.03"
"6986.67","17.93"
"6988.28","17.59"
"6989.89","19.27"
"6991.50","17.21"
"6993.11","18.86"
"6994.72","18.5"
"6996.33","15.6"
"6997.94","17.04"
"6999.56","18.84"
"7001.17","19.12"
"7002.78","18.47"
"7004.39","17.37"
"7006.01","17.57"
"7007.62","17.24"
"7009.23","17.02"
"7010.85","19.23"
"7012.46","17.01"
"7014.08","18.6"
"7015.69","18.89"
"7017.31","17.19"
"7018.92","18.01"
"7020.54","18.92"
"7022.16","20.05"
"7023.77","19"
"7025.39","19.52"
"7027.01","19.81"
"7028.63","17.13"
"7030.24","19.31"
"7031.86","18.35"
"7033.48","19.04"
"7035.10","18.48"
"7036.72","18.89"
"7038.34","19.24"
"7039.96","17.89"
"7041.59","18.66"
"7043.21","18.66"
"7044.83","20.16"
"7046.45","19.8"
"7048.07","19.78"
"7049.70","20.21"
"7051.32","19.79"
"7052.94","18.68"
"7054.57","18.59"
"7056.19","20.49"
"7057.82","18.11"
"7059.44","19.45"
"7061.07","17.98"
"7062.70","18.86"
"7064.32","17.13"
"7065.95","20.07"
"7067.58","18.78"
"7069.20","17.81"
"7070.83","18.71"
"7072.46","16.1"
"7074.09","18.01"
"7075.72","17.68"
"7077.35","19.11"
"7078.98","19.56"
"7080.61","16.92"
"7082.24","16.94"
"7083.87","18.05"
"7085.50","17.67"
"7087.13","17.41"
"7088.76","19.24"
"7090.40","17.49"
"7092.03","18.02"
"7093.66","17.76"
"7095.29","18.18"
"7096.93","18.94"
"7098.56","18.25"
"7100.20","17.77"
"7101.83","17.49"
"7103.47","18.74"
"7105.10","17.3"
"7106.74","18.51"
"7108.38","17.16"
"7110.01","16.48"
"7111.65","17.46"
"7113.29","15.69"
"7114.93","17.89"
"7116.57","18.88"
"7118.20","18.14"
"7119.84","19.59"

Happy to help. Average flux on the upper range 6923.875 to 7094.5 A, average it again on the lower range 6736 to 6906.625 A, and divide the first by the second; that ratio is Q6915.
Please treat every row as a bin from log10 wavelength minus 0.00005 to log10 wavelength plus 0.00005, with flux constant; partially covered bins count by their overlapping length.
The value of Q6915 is 1.13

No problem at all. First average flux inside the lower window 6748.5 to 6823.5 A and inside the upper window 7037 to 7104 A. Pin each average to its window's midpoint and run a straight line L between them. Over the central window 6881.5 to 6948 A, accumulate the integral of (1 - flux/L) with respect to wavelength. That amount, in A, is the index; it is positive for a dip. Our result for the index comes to 3.2 A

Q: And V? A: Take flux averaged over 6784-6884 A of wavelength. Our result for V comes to 15.8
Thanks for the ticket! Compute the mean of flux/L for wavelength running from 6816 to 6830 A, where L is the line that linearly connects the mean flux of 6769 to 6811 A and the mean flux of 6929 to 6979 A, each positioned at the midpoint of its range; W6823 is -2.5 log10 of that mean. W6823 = 0.06 mag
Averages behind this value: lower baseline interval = 16.2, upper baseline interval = 17.8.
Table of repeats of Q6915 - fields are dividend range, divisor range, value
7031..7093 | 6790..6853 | 1.17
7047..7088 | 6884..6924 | 1.16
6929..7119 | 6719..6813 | 1.11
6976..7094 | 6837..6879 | 1.18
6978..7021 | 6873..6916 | 1.14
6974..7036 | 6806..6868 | 1.16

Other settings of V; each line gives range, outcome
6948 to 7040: 18.2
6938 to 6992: 18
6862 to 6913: 15.8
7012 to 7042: 18.6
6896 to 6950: 16.7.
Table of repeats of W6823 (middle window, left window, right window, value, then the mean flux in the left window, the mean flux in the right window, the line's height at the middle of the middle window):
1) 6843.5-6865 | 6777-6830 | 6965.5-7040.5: 0.09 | 16.1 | 18.3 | 16.6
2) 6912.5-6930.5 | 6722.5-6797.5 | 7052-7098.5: 0.06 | 16.6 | 18.3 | 17.4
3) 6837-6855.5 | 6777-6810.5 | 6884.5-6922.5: 0.02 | 16.1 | 16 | 16.1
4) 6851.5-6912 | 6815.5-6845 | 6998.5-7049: 0.06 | 15.8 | 18.6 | 16.6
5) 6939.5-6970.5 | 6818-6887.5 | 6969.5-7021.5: -0.03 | 15.7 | 18.1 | 17.4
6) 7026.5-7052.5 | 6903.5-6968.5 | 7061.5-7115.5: -0.08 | 17.1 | 17.9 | 17.6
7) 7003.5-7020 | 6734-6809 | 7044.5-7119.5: 0.00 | 16.5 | 18.3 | 17.9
